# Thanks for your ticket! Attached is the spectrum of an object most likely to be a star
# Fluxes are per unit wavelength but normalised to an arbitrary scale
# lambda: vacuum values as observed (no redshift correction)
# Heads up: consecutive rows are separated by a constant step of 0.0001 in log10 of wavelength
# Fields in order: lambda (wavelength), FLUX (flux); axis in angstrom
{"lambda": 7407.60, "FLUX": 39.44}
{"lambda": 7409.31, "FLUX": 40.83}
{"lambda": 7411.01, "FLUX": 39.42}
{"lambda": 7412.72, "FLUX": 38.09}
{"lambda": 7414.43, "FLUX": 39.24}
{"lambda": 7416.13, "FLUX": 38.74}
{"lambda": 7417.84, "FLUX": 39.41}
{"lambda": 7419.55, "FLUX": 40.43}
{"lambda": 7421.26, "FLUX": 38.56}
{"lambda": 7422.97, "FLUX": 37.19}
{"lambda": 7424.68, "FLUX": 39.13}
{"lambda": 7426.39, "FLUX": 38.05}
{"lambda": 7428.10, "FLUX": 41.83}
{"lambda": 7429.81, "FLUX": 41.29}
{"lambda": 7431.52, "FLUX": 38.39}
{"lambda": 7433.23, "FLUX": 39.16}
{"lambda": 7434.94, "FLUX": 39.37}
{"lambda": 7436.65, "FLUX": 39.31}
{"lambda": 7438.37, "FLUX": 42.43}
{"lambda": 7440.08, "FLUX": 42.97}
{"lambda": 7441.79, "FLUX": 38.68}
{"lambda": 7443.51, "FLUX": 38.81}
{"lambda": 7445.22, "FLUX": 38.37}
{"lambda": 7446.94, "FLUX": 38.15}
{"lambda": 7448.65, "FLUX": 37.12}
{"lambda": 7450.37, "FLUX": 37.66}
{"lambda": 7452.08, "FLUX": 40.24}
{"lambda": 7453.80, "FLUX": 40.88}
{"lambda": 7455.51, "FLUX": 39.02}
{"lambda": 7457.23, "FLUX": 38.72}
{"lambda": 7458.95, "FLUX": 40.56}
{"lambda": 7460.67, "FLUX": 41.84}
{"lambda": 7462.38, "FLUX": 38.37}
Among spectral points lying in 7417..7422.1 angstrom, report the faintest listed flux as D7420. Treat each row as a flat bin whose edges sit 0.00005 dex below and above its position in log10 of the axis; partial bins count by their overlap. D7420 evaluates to 38.56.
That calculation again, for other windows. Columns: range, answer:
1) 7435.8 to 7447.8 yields 38.15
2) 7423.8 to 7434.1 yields 38.05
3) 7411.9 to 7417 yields 38.09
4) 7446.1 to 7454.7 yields 37.12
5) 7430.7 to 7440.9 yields 38.39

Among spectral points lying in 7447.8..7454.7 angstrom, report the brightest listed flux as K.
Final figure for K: 40.88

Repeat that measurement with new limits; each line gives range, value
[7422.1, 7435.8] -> 41.83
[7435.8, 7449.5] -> 42.97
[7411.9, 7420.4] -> 40.43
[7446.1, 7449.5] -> 38.15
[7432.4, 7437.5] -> 39.37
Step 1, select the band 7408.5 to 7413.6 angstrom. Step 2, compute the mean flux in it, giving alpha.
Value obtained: 39.4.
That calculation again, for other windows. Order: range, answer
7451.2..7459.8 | 39.9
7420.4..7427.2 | 38.2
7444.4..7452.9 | 38.3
